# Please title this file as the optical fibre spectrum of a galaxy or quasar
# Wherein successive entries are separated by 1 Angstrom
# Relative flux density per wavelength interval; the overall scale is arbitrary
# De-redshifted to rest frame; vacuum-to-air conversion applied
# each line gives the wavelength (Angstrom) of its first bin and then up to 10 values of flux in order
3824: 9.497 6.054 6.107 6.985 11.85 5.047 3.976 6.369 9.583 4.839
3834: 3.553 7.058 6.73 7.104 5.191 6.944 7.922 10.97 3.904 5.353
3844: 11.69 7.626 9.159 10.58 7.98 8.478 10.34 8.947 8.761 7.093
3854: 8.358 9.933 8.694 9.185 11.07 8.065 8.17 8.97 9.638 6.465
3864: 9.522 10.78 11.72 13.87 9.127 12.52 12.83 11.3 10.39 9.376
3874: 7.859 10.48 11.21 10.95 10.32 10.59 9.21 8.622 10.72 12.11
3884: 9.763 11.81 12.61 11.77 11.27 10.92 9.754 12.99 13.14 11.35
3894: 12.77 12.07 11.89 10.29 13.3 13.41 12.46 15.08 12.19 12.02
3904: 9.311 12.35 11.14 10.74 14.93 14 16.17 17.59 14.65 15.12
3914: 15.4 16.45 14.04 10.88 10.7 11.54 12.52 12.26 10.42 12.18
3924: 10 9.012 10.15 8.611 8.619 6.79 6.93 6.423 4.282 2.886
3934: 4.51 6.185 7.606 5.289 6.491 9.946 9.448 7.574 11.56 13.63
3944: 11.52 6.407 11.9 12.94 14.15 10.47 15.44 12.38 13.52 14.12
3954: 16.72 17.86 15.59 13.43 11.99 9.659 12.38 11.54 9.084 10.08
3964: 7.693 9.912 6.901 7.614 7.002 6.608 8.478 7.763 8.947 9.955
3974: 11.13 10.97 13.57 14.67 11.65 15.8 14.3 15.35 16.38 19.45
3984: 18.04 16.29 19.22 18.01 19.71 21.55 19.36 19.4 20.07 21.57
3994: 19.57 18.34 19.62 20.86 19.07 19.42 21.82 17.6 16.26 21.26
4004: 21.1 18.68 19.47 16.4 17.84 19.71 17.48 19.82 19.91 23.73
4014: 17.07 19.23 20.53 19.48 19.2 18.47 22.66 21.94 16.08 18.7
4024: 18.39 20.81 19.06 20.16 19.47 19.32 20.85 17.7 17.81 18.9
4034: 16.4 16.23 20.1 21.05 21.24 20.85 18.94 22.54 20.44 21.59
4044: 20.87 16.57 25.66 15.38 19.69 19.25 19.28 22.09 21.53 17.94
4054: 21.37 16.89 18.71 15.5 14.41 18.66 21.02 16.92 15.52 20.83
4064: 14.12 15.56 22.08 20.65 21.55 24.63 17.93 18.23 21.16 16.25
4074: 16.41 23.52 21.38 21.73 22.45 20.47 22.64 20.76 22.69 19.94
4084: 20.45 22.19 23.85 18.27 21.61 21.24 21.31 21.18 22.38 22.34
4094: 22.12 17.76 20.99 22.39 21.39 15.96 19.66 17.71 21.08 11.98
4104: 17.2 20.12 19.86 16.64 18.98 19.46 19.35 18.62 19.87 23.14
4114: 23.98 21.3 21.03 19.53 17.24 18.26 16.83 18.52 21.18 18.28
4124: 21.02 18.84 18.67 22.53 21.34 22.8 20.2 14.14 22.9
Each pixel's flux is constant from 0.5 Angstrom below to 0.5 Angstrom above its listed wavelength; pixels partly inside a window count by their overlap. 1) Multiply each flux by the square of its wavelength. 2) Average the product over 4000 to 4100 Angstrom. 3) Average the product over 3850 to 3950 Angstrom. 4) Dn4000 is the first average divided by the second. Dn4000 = 2.00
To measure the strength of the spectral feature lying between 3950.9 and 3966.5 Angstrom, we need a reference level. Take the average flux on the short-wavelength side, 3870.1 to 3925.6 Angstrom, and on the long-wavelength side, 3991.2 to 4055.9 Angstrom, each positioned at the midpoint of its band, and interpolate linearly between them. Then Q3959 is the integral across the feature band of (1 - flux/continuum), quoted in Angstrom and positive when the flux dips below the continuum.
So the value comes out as 3.5 Angstrom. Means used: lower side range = 11.9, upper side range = 19.5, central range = 12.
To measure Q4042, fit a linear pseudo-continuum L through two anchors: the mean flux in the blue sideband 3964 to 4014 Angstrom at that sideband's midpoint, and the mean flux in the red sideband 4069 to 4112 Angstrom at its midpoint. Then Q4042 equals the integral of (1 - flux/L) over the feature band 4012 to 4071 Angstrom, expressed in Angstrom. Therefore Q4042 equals -3.8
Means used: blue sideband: 16.2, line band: 19.4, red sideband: 20.1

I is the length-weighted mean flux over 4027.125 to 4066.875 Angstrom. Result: 19.1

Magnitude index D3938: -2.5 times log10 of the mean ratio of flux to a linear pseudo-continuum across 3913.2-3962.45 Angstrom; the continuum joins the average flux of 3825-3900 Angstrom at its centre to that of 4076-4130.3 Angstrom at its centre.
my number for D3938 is 0.20 mag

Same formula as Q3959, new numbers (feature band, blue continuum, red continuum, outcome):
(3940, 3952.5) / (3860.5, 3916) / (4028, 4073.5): 2.4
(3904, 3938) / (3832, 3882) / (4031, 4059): 4.9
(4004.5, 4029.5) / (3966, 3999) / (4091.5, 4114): -4.3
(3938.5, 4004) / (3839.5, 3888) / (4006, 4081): 6.6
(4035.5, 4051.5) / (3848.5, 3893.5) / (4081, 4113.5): -2.4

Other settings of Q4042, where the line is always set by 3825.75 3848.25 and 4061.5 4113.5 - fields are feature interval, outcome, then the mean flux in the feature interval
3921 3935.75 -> 5.0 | 7.8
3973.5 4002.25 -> -5.0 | 17.6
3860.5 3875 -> -2.5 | 10.3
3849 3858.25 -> -1.1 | 9.07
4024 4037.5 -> -1.5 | 19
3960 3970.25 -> 3.8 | 8.68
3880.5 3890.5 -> -1.3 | 10.9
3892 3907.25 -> -2.4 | 12.1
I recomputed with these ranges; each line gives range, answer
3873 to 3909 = 11.5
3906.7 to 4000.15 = 12.7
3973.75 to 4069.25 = 18.8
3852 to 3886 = 10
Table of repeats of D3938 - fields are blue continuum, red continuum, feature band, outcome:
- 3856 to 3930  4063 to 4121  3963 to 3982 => 0.37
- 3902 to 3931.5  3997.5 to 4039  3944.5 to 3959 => 0.09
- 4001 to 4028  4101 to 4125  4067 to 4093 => -0.09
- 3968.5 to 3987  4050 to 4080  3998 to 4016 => -0.24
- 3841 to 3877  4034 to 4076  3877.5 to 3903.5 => -0.05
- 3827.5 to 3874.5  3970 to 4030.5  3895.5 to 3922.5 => -0.07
